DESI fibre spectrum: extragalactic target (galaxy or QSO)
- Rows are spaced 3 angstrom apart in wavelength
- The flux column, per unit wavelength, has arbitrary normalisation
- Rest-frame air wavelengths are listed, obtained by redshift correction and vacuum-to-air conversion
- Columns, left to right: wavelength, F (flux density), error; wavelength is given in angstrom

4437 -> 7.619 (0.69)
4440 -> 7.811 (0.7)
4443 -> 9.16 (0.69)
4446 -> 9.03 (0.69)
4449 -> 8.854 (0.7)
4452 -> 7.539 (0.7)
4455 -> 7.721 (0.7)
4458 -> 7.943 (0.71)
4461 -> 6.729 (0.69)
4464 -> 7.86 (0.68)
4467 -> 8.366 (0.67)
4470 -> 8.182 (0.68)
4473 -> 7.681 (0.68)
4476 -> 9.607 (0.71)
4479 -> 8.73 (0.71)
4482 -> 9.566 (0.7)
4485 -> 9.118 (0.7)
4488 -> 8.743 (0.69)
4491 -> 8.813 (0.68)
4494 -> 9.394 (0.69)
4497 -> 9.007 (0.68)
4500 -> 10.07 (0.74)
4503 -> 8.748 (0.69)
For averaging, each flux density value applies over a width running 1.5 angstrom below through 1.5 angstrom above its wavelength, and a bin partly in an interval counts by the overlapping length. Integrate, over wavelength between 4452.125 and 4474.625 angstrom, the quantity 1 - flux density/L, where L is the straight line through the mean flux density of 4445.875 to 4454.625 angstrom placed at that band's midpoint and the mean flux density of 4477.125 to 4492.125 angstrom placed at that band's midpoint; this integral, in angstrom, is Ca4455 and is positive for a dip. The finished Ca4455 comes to 2.1 angstrom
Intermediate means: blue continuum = 8.29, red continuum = 9.01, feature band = 7.78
